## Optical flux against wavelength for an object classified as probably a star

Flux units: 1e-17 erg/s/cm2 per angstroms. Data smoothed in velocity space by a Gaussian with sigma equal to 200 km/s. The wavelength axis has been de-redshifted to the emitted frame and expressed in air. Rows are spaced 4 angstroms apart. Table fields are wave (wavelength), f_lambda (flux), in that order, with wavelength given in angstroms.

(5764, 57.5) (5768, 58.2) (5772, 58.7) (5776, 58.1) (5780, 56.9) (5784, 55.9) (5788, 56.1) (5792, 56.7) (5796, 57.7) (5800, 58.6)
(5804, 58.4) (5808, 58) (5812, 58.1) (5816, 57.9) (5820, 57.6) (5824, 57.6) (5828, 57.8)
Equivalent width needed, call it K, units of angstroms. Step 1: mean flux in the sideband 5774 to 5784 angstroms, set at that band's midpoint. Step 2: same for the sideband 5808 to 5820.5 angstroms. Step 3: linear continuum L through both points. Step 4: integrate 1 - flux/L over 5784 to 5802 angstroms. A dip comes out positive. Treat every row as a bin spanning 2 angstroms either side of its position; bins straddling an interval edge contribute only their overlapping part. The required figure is 0.11 angstroms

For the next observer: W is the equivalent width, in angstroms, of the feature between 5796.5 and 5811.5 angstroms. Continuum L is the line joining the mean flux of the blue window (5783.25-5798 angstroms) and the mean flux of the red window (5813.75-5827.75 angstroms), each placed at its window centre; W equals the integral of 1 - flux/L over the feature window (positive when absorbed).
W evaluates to -0.3 angstroms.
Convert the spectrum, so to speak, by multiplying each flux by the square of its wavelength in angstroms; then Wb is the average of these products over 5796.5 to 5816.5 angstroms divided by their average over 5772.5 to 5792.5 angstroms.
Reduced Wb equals 1.03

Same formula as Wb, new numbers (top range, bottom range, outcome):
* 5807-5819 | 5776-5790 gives 1.04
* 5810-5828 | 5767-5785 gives 1.02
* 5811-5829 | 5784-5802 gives 1.02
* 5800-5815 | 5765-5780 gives 1.01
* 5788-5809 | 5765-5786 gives 1.01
